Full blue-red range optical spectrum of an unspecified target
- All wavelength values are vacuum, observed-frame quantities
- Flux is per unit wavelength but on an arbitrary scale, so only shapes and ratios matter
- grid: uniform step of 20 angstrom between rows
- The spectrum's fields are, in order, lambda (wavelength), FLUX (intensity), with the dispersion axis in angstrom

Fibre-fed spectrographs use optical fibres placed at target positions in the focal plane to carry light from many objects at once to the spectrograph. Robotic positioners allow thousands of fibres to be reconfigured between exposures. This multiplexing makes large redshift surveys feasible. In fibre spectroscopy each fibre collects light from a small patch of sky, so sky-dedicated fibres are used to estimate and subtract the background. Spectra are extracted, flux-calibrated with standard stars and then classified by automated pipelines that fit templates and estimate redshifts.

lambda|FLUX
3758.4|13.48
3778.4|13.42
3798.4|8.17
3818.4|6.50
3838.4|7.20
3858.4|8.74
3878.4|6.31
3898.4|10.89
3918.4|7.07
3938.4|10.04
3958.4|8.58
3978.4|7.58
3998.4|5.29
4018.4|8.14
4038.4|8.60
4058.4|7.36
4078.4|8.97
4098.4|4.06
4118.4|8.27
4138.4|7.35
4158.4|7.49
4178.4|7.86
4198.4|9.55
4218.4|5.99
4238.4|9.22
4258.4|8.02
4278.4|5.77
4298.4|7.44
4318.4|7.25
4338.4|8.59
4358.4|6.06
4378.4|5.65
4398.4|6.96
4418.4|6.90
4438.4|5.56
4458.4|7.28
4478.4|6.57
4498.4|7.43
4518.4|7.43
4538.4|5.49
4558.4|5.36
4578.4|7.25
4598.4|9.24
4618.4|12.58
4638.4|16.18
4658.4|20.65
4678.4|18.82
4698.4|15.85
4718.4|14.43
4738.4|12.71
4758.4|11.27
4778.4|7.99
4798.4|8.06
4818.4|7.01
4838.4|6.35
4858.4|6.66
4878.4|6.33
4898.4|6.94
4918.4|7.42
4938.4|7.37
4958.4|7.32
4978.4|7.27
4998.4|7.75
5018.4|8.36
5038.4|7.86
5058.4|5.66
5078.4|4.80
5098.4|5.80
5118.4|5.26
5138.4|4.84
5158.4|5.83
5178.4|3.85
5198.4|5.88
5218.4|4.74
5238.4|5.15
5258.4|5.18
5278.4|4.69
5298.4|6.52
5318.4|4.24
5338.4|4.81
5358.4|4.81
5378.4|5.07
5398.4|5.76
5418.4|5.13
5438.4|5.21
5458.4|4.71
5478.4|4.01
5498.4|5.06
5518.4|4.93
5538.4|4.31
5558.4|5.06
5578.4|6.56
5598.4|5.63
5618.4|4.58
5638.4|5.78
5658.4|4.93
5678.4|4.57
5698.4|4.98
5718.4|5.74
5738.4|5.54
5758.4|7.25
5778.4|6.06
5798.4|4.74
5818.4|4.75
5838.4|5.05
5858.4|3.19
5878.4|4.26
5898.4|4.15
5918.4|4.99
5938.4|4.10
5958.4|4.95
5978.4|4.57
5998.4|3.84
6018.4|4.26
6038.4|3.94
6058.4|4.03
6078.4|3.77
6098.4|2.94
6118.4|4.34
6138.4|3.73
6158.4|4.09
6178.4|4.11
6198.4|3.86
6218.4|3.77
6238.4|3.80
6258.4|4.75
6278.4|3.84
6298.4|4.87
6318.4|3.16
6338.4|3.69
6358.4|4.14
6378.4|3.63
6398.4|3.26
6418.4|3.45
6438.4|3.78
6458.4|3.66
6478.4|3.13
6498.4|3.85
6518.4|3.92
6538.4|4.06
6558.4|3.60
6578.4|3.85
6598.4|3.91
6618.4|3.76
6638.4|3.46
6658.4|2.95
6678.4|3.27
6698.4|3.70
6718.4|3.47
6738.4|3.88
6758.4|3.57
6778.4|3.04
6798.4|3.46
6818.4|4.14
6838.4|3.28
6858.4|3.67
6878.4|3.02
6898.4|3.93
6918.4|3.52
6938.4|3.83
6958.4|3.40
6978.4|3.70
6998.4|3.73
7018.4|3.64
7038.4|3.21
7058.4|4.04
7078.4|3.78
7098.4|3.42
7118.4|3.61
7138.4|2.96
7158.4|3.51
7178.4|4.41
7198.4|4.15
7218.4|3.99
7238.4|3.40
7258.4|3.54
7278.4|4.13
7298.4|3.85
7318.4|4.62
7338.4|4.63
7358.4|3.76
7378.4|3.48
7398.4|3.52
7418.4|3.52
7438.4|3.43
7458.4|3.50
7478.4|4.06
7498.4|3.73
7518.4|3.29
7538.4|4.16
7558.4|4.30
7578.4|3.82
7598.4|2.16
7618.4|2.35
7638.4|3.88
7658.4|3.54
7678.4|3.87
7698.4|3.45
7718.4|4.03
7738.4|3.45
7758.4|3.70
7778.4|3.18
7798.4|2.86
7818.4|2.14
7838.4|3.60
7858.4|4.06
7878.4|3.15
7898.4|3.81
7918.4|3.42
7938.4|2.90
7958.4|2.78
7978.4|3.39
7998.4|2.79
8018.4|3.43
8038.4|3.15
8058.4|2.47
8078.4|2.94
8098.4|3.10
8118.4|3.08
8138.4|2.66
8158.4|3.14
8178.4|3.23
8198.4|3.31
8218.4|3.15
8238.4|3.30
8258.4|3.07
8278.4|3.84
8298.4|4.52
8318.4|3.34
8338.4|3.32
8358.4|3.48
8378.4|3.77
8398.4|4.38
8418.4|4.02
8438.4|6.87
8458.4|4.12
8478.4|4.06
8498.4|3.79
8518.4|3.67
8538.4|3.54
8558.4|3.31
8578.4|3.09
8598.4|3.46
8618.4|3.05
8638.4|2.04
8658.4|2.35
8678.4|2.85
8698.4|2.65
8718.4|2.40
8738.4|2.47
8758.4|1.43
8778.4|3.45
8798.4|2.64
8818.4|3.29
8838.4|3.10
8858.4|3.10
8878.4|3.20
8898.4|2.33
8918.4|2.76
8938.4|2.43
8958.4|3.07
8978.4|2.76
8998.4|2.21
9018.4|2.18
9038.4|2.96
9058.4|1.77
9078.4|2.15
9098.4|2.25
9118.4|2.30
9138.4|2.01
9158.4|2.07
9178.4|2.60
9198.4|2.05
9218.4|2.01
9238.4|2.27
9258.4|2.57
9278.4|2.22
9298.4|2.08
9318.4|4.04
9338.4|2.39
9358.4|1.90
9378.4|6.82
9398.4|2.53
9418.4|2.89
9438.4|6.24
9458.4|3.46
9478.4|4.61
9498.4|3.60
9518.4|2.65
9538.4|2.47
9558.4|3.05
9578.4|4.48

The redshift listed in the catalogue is 2.017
